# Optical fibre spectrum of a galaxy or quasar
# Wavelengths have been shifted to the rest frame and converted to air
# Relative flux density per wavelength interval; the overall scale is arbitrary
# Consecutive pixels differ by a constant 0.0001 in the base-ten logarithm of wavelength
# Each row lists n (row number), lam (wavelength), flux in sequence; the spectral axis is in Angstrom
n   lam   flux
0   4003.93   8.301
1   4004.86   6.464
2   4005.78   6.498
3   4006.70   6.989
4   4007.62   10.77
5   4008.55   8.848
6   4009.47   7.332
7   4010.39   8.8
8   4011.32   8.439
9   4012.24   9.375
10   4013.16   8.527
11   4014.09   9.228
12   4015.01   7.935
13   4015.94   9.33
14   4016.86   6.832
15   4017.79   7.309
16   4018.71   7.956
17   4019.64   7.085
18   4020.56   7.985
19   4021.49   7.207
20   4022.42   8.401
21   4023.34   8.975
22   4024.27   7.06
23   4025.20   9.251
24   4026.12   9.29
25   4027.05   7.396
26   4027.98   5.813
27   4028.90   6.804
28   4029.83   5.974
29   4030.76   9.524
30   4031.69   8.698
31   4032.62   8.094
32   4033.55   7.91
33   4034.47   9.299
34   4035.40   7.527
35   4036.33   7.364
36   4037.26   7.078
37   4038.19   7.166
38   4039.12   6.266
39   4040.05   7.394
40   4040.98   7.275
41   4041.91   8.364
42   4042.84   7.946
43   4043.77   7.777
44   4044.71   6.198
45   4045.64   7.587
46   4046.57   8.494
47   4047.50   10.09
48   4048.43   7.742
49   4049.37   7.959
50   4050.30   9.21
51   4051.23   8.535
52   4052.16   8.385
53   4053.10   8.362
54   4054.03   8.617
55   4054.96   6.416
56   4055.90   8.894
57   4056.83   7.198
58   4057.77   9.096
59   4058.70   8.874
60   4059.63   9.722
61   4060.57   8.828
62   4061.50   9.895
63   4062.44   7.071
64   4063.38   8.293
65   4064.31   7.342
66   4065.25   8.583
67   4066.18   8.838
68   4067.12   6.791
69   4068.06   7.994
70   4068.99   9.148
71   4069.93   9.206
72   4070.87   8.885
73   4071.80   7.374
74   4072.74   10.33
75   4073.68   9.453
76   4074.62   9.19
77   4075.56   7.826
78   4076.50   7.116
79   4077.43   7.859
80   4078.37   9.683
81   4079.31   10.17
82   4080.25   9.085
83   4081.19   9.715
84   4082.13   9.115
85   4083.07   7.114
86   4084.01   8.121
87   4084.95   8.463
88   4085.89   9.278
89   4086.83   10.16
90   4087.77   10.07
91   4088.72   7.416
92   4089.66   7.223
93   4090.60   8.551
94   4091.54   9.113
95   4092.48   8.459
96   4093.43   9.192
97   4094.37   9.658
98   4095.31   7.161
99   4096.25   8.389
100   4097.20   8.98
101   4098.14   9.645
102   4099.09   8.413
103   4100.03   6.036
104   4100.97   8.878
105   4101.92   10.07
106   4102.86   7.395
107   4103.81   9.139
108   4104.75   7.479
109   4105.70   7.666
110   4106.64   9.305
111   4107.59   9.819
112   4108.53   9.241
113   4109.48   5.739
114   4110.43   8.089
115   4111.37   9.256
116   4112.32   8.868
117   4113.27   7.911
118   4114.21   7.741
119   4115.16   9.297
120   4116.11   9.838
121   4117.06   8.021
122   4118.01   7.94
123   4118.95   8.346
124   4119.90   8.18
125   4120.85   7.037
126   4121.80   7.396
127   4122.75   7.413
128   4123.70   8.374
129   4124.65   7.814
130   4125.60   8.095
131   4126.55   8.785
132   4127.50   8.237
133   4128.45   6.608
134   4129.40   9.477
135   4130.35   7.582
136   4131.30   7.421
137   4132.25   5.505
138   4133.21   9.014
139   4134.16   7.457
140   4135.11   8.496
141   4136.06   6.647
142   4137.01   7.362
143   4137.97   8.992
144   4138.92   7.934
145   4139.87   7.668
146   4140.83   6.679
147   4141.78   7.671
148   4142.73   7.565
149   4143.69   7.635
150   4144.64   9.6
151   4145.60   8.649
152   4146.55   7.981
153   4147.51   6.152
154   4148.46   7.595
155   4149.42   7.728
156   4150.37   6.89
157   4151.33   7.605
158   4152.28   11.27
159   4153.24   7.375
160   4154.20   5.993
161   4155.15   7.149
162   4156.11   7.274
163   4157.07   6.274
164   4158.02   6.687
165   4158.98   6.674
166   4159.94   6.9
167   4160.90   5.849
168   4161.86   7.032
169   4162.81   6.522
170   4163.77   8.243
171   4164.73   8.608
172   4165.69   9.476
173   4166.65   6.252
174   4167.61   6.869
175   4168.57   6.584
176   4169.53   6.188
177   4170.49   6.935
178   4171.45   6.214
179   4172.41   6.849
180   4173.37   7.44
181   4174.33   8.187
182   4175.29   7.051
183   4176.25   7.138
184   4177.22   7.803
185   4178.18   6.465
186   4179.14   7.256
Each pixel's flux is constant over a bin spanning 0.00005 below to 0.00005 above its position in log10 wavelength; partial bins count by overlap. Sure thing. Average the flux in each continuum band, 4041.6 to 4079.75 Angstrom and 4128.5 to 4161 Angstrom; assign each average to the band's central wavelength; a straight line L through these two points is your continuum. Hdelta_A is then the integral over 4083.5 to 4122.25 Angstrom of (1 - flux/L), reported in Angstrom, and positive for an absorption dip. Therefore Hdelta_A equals -2.3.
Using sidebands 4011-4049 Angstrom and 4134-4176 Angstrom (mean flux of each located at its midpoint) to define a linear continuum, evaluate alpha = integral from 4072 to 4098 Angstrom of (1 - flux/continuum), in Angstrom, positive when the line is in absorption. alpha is -3.7 Angstrom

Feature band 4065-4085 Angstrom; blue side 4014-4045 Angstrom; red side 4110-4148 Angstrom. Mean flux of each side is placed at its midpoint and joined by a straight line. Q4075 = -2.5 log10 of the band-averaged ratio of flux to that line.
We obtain -0.11 mag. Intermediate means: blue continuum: 7.75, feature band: 8.65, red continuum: 7.97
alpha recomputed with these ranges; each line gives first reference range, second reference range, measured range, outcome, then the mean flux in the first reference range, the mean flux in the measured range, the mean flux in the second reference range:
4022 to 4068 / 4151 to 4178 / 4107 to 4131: -2.1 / 8.03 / 8.2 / 7.22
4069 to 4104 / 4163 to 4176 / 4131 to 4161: 0.7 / 8.7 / 7.51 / 7.28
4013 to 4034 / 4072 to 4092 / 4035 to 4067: 1.1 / 7.93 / 8.06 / 8.79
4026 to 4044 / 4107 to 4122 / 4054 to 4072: -1.1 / 7.62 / 8.36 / 8.32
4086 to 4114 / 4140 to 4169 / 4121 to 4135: 0.3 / 8.53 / 7.8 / 7.43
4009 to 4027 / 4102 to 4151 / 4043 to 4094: -2.6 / 8.21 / 8.52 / 7.99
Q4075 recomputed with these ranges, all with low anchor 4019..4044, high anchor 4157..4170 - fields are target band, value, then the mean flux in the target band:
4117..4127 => -0.10 mag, 7.94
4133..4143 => -0.08 mag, 7.75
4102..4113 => -0.15 mag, 8.42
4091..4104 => -0.16 mag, 8.6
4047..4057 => -0.10 mag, 8.35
